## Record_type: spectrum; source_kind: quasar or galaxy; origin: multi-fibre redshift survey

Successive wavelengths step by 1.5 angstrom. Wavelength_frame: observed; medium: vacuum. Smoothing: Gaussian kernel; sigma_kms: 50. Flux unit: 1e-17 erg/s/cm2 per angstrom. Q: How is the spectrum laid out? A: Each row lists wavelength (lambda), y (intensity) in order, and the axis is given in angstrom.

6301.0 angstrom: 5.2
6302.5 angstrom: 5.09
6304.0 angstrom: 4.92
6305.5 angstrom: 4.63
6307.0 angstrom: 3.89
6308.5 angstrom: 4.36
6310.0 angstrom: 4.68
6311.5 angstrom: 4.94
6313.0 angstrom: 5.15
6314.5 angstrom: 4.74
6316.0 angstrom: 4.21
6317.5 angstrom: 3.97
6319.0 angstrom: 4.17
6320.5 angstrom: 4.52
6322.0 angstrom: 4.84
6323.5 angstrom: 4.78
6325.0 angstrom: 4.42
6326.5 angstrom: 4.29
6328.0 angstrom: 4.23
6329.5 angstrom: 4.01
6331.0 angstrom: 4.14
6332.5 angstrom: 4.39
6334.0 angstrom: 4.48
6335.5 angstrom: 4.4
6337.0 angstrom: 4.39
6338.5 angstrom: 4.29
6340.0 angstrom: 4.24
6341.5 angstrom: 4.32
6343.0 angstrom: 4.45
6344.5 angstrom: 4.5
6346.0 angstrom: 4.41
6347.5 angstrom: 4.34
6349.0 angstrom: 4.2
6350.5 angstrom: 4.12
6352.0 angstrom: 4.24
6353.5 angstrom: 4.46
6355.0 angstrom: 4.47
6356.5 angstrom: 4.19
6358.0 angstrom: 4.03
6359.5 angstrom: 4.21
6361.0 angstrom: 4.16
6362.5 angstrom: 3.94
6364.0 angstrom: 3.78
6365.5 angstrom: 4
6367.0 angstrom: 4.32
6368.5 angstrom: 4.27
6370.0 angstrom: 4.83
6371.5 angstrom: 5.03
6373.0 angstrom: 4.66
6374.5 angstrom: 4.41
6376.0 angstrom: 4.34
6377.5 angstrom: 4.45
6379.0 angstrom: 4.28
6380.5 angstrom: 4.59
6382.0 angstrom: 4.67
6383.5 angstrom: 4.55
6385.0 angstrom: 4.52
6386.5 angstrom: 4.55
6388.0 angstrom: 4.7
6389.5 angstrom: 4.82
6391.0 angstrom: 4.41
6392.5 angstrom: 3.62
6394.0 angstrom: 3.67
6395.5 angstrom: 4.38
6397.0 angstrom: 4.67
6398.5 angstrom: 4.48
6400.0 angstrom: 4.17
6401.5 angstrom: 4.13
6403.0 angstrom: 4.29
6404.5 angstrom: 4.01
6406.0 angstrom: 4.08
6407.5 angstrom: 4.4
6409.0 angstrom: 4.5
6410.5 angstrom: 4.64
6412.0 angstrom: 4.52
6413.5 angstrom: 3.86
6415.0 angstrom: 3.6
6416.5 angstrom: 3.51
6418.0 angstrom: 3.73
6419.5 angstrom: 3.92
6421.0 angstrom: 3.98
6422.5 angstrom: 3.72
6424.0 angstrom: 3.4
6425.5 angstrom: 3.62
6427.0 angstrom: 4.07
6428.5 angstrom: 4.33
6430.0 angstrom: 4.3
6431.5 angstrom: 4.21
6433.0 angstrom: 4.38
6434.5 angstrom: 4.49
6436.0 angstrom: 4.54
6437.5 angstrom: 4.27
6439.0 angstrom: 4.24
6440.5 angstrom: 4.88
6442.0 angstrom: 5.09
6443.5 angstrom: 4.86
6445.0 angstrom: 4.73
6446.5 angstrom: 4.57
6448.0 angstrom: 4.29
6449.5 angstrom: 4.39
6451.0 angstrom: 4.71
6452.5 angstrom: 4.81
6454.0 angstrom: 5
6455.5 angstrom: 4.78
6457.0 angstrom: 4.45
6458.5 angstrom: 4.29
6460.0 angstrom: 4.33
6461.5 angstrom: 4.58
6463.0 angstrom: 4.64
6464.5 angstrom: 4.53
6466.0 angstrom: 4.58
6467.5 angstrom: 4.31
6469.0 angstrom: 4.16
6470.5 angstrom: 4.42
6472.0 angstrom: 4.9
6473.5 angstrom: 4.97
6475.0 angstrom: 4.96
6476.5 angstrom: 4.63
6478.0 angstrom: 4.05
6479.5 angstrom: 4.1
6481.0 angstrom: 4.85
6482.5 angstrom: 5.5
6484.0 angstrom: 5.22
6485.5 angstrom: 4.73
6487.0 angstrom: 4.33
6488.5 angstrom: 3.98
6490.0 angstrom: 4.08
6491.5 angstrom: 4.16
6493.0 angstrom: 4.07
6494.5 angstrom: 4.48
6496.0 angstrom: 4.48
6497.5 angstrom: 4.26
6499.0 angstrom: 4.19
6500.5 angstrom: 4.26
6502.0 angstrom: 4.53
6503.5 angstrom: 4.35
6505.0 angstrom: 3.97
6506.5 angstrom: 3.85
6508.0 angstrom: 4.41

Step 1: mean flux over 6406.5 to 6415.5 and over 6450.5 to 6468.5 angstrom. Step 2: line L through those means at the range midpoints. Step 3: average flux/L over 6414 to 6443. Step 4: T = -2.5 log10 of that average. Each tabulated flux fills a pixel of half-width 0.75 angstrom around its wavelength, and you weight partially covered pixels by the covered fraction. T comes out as 0.07 mag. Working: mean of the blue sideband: 4.27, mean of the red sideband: 4.58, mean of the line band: 4.12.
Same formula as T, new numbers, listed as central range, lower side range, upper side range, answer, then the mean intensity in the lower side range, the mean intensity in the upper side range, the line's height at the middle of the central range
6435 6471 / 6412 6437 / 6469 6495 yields -0.07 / 4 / 4.54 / 4.27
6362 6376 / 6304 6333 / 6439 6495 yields 0.03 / 4.45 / 4.57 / 4.49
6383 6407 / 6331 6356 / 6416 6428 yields -0.09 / 4.35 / 3.76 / 3.96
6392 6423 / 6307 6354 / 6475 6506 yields 0.08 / 4.4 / 4.42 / 4.41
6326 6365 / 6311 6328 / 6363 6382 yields 0.05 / 4.53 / 4.42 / 4.47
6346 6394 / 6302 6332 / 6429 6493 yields 0.04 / 4.49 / 4.55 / 4.51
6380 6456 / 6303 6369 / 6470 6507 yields 0.02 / 4.36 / 4.46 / 4.41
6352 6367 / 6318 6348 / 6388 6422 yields 0.04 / 4.38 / 4.16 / 4.3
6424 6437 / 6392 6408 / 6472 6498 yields 0.03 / 4.18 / 4.53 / 4.31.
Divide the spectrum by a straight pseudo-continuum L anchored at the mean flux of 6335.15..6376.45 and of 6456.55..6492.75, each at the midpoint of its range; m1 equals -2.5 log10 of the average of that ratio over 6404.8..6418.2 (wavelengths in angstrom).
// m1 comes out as 0.08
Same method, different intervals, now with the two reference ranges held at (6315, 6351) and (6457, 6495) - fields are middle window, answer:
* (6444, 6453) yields -0.03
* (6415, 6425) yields 0.20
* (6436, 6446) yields -0.05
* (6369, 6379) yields -0.05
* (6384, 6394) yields 0.01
